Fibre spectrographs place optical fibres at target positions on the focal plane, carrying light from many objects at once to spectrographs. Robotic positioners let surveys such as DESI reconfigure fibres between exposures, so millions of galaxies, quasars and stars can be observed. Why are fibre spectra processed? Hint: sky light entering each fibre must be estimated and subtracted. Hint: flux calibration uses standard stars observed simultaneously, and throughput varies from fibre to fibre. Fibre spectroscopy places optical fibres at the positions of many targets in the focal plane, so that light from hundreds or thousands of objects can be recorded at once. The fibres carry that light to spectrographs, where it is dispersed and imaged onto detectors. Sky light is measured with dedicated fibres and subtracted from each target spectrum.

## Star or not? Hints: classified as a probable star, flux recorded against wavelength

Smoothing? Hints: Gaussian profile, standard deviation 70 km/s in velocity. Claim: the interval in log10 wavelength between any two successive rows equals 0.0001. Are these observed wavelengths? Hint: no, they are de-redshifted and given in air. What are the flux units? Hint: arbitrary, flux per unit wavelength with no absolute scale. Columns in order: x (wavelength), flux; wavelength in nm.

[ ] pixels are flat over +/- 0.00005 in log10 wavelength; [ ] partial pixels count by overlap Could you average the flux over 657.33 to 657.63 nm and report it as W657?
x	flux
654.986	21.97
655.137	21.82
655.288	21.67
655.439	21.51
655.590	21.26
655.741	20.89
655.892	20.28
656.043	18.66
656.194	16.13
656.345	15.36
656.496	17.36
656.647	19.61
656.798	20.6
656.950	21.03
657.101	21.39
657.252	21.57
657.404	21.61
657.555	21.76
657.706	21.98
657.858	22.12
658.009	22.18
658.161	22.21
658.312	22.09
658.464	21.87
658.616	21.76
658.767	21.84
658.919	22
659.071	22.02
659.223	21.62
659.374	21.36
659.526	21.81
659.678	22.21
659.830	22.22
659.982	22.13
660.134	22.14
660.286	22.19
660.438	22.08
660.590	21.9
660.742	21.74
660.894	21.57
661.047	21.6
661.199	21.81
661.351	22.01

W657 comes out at 21.7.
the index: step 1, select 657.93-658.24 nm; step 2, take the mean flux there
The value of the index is 22.2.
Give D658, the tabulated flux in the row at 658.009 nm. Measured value 22.18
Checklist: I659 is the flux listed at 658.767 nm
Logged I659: 21.84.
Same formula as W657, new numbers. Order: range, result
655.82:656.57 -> 17.6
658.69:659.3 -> 21.9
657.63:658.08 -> 22.1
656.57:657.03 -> 20.4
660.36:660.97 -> 21.8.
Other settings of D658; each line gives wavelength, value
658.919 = 22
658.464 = 21.87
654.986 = 21.97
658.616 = 21.76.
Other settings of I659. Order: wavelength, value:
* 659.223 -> 21.62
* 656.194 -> 16.13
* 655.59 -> 21.26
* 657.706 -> 21.98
